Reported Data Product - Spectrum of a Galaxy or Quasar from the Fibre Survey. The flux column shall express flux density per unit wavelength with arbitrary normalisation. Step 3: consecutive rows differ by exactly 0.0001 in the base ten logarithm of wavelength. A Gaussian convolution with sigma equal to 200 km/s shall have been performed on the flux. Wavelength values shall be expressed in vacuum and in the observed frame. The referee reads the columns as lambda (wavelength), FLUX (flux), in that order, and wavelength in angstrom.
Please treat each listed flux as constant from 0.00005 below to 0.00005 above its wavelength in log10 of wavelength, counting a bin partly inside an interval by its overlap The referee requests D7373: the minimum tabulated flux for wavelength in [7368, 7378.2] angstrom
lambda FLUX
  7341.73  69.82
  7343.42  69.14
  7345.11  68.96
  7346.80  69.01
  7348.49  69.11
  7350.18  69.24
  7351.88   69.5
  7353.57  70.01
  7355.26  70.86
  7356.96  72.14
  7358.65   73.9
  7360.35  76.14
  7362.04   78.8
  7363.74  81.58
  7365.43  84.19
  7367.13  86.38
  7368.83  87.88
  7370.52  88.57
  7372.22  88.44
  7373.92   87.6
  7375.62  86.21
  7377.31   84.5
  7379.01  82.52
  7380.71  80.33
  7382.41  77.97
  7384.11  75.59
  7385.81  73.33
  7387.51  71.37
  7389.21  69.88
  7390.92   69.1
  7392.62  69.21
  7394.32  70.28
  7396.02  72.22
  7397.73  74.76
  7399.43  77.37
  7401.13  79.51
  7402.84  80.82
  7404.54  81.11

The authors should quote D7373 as 84.5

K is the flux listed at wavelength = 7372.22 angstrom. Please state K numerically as 88.44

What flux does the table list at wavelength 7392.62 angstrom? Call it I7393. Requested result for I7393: 69.21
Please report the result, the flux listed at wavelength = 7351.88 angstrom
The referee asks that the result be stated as 69.5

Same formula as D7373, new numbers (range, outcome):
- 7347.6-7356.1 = 69.11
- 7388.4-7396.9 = 69.1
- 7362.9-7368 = 81.58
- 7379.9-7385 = 75.59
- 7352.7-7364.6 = 70.01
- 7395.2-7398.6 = 72.22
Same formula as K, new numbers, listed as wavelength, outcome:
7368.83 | 87.88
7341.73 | 69.82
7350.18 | 69.24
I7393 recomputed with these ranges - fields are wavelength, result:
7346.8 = 69.01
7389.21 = 69.88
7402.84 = 80.82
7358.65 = 73.9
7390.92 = 69.1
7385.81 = 73.33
